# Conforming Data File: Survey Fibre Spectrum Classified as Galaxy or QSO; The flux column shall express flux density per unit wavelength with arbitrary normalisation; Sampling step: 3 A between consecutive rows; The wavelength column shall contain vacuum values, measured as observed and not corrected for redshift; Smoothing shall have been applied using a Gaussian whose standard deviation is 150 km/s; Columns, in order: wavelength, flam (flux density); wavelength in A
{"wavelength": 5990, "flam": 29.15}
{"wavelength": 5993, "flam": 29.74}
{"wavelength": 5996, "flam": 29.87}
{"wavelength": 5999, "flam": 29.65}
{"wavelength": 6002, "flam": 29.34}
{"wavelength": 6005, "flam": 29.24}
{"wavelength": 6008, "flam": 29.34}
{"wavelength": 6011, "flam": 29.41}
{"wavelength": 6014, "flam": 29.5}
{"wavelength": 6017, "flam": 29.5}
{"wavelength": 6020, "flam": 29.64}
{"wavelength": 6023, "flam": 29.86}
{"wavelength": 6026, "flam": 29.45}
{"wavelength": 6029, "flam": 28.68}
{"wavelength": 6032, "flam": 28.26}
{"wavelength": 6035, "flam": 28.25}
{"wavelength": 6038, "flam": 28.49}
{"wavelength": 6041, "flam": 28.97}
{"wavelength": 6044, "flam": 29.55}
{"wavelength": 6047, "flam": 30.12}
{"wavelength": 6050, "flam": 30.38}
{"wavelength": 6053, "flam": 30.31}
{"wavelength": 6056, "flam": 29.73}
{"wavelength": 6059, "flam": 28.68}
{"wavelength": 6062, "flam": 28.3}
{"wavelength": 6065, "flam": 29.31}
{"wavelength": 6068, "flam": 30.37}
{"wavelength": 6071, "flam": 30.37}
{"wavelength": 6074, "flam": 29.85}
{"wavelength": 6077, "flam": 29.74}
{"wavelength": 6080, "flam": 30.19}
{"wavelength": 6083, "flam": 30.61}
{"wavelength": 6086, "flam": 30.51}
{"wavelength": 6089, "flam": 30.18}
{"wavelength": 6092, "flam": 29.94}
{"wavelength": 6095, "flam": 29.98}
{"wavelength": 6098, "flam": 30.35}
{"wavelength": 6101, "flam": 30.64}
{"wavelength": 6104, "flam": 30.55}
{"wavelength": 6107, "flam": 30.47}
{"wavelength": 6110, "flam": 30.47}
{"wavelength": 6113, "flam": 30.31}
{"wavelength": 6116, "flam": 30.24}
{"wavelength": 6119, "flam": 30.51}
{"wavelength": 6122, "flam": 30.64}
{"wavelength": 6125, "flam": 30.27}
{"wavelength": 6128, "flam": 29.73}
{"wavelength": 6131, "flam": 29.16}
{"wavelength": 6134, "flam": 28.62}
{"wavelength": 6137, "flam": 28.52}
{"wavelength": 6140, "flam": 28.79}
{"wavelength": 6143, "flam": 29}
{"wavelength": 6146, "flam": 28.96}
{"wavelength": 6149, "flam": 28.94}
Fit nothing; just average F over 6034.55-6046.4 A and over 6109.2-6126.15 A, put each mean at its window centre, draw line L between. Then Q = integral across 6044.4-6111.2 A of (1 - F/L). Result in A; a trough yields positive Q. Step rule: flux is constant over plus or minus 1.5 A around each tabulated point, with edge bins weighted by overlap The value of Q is -0.8 A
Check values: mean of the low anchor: 29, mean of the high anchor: 30.4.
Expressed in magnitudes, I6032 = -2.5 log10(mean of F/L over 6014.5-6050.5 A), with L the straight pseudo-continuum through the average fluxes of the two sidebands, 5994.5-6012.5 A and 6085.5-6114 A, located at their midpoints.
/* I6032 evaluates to 0.02 mag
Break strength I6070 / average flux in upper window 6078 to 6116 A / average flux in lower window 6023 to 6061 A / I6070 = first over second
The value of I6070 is 1.04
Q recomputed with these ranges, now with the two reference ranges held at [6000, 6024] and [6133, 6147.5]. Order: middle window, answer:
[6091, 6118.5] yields -1.30 A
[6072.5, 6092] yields -0.71 A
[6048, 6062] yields -0.18 A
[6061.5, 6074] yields -0.23 A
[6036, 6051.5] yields -0.08 A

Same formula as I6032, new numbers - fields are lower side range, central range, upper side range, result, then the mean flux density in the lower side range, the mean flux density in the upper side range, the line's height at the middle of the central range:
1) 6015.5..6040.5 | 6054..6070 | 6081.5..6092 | 0.02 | 29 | 30.4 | 29.8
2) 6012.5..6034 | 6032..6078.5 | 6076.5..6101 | 0.01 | 29.2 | 30.2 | 29.7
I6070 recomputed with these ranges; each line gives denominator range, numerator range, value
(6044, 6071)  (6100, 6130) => 1.02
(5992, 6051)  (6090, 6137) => 1.02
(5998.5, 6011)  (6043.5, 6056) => 1.02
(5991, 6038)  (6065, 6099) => 1.03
